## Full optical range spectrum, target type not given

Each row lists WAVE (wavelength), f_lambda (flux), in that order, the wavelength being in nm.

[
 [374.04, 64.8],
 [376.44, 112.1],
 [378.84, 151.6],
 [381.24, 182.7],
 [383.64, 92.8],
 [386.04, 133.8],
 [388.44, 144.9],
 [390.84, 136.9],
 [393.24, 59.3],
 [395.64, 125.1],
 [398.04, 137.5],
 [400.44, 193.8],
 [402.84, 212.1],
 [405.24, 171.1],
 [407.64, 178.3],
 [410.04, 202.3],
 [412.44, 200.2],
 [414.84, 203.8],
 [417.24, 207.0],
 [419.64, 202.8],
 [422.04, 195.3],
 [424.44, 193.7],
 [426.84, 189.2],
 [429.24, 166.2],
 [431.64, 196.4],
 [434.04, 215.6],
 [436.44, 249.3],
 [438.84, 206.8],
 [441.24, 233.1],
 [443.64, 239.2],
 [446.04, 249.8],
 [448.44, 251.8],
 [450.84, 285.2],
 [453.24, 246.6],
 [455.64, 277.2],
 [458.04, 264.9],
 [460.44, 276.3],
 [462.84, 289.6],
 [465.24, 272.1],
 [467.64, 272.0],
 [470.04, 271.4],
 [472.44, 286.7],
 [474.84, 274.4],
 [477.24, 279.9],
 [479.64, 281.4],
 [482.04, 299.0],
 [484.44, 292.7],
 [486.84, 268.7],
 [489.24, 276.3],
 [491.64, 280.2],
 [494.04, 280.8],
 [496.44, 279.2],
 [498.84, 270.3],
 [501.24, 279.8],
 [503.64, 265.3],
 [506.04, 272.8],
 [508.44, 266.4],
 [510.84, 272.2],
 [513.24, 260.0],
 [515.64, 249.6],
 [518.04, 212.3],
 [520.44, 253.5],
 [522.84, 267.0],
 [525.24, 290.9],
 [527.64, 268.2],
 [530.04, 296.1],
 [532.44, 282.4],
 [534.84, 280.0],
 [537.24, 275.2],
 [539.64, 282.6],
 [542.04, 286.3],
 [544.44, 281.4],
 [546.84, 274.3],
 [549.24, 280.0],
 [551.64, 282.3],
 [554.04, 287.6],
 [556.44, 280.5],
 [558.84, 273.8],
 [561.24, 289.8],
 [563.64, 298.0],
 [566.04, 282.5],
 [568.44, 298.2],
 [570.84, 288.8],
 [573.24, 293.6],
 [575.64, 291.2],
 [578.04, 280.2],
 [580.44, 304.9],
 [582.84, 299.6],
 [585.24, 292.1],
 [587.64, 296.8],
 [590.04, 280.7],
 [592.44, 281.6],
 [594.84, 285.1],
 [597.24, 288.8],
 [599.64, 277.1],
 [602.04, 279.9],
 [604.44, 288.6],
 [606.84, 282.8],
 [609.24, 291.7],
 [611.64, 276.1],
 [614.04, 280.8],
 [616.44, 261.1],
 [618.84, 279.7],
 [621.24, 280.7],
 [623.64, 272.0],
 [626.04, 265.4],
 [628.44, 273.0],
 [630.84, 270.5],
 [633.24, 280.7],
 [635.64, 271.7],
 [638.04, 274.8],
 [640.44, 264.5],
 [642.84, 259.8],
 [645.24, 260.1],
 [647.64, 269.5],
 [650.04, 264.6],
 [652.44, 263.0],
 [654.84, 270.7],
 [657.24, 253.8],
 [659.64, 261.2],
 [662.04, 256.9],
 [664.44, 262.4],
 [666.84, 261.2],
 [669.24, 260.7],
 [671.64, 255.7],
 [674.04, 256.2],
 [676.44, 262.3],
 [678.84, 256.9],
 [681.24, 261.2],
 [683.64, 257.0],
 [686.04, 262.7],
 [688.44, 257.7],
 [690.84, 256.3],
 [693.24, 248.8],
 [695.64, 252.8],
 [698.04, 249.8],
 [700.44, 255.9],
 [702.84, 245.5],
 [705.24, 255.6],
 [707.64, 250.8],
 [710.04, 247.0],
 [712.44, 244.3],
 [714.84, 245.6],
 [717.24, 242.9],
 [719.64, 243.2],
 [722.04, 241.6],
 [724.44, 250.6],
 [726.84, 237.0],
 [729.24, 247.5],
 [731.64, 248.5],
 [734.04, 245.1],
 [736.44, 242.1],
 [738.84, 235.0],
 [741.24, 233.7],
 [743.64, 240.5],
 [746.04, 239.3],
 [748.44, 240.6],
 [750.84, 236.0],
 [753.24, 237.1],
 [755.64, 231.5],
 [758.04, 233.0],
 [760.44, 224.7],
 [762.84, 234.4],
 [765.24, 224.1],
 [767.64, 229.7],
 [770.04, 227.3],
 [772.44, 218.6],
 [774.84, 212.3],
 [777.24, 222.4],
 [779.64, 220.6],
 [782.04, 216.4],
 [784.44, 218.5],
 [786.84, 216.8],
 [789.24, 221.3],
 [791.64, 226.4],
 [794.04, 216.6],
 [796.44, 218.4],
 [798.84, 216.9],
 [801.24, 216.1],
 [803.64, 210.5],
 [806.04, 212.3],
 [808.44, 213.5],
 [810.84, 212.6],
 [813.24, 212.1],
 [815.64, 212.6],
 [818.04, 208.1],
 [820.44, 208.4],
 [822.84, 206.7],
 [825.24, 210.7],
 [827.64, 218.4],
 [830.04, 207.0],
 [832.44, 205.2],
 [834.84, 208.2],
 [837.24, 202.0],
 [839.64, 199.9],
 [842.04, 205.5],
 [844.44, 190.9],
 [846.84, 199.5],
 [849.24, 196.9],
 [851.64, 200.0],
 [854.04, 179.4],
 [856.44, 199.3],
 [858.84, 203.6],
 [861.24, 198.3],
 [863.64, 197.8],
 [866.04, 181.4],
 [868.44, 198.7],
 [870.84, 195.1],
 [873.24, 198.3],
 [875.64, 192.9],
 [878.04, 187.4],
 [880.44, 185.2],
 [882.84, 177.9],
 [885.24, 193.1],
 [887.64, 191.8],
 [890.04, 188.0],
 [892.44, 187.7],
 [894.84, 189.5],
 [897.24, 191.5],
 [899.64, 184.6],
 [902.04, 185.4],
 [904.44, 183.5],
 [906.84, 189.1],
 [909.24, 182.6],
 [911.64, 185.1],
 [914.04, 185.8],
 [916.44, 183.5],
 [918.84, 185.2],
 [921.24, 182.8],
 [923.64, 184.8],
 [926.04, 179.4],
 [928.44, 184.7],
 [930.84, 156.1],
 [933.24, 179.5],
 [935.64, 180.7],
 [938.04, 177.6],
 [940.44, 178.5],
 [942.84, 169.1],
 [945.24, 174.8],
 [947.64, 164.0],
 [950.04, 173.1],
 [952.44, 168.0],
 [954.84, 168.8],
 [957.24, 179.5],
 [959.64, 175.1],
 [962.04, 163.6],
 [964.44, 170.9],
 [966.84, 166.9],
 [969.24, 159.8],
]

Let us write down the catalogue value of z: 0.000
